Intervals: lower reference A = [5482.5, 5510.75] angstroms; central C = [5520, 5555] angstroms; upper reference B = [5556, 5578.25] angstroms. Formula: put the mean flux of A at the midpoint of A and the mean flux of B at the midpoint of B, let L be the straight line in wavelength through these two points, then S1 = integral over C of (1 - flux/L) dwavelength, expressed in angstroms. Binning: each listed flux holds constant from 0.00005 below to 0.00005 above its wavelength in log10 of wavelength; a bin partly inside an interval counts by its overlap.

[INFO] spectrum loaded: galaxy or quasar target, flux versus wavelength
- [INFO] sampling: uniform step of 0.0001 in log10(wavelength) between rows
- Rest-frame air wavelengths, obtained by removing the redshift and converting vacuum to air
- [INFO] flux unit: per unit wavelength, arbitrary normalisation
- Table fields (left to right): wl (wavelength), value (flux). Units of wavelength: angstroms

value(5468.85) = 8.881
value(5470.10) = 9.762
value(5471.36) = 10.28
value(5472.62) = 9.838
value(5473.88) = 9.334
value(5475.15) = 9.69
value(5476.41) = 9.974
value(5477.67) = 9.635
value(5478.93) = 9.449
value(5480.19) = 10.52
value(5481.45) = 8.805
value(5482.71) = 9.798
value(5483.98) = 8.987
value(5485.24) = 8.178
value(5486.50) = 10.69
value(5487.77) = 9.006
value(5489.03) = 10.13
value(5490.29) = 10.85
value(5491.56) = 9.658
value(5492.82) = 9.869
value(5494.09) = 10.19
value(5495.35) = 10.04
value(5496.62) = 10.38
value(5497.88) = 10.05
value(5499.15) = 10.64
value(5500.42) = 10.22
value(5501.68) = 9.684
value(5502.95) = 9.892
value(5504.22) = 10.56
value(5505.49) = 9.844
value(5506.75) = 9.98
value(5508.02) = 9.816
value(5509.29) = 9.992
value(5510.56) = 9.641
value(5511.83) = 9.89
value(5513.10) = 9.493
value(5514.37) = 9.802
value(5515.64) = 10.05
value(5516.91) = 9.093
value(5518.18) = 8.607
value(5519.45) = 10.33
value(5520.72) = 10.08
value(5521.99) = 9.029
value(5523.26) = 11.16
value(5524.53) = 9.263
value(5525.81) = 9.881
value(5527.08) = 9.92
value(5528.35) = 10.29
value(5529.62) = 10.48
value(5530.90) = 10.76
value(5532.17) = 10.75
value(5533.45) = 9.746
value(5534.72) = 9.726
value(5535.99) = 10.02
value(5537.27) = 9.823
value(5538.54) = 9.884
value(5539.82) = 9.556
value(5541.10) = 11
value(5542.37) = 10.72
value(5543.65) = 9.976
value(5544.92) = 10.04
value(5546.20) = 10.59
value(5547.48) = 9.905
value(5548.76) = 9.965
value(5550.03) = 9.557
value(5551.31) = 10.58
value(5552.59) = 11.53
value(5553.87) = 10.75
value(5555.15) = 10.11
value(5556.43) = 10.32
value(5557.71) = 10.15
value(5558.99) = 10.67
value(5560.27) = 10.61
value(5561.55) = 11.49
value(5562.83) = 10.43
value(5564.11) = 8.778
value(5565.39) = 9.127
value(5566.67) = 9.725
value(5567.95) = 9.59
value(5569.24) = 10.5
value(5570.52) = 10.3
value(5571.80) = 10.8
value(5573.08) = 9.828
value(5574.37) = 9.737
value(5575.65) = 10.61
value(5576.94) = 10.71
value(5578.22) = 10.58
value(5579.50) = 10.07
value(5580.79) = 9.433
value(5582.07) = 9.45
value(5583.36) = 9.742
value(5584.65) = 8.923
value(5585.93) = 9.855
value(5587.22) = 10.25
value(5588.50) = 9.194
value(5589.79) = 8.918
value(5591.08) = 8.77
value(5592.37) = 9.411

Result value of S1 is -0.3 angstroms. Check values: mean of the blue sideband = 9.92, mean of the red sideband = 10.2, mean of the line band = 10.2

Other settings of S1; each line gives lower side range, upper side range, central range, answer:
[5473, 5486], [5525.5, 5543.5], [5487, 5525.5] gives -0.4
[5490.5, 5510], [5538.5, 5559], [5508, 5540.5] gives 0.9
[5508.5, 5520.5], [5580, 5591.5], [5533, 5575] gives -2.8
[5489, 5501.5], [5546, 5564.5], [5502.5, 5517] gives 0.5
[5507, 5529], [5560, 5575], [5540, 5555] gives -0.6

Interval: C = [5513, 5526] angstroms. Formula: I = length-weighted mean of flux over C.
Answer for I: 9.71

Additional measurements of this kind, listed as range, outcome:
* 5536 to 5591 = 10.1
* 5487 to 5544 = 10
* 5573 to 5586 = 9.91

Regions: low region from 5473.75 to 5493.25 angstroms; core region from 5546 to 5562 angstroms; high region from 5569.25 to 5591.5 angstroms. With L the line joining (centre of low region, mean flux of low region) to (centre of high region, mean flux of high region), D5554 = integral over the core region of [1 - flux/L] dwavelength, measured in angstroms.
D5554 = -1.1 angstroms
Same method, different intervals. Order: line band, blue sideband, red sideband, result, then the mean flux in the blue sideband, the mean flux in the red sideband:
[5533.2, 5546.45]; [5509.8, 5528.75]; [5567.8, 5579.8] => -0.17 angstroms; 9.76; 10.3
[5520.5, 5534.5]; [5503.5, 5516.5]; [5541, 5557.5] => -0.02 angstroms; 9.89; 10.4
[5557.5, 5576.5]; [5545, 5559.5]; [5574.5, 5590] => -0.12 angstroms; 10.4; 9.84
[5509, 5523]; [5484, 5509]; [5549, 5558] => 0.62 angstroms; 9.96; 10.4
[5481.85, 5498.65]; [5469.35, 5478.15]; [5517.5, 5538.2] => 0.03 angstroms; 9.78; 9.99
